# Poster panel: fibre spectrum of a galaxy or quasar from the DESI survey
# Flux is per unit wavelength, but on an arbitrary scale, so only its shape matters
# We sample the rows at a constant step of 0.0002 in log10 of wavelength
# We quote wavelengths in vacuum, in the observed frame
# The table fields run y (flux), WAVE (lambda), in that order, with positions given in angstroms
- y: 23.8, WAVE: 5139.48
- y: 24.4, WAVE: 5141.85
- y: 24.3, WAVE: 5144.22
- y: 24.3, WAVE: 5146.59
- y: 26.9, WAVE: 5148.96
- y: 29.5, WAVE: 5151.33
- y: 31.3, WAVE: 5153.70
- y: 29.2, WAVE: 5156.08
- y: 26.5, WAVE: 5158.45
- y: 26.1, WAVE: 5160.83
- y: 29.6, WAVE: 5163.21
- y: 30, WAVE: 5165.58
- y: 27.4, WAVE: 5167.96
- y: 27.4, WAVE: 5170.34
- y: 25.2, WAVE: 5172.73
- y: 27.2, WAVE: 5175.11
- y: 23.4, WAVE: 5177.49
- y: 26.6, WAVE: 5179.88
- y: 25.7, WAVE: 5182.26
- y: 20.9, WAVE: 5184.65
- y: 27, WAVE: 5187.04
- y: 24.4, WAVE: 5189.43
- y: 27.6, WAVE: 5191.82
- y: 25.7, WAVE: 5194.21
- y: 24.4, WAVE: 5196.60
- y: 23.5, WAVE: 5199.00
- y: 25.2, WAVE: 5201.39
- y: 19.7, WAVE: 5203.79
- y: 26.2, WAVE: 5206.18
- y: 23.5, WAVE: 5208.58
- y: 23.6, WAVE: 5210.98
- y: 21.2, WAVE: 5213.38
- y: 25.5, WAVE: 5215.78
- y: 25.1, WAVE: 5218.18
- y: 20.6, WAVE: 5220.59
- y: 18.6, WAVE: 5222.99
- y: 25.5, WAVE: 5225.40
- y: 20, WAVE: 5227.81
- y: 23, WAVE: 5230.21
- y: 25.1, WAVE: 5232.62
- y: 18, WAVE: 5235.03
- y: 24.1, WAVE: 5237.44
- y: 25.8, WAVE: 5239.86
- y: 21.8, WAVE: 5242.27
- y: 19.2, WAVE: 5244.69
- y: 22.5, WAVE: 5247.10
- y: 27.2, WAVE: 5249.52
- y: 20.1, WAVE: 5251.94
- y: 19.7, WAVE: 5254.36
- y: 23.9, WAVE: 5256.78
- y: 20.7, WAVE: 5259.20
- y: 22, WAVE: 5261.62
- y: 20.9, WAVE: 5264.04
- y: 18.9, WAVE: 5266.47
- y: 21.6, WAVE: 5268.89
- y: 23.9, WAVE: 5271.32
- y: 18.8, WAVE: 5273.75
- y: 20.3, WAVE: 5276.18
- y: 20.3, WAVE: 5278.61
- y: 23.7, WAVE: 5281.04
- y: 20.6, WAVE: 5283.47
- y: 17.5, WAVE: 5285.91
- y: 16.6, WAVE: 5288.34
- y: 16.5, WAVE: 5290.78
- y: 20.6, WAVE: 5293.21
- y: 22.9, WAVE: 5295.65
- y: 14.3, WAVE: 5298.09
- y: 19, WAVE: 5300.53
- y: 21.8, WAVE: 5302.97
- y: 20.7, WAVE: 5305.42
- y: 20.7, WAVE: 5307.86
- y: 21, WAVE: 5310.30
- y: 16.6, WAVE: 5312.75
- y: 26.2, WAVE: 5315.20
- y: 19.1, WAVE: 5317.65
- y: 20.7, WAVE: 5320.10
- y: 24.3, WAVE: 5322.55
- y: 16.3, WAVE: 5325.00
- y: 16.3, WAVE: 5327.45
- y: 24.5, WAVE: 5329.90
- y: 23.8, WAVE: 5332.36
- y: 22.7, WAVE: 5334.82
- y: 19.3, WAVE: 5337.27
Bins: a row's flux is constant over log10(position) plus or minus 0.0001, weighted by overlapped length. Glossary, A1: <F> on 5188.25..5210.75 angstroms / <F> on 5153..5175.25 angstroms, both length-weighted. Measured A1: 0.87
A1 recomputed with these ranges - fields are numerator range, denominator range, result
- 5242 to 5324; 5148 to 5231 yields 0.82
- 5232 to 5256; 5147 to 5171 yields 0.79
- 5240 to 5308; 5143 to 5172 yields 0.75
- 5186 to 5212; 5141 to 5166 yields 0.90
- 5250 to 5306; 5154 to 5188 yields 0.76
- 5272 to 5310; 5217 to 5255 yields 0.88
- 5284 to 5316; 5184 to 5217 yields 0.80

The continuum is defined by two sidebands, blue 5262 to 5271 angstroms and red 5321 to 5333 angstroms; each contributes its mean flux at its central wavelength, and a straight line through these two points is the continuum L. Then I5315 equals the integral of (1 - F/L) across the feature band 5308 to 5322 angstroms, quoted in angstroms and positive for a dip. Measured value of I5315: 0.01 angstroms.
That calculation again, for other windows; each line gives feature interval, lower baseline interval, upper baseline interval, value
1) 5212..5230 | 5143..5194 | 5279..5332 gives 1.3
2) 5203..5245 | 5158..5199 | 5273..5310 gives 1.5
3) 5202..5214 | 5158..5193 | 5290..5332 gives 0.9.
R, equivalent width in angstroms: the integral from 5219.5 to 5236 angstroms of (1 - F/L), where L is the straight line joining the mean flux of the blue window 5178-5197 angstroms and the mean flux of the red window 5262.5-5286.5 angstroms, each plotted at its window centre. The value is 1.1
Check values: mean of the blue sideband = 25.3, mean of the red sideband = 20.7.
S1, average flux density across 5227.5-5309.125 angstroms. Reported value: 21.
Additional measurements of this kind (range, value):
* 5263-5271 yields 20.8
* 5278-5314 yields 19.5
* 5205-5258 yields 22.7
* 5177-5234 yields 23.8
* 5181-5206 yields 24.5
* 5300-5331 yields 20.6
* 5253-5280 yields 21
